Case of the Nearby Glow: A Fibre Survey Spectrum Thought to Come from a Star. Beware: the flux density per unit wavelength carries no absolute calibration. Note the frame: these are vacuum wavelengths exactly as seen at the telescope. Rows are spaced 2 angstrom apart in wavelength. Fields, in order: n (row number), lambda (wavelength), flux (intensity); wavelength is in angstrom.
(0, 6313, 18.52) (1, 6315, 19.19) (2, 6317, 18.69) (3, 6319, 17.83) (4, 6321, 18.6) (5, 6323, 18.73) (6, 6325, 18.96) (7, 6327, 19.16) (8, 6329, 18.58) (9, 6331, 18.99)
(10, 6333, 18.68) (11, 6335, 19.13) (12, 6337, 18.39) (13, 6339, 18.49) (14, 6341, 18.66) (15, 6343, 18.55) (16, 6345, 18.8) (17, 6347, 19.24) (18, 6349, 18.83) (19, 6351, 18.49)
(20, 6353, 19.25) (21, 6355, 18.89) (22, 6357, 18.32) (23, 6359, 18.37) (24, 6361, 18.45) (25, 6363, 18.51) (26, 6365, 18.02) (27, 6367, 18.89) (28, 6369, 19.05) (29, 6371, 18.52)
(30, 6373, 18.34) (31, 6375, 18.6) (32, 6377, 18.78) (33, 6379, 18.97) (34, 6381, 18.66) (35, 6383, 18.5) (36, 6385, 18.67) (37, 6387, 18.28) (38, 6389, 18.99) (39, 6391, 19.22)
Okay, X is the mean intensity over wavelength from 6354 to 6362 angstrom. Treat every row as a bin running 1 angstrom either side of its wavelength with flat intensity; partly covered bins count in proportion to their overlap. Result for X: 18.5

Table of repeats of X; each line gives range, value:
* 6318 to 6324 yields 18.4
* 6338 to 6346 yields 18.6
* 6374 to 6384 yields 18.7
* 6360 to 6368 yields 18.5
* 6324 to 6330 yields 18.9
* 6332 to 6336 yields 18.9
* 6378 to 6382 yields 18.8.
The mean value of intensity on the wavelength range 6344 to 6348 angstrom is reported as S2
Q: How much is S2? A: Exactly 19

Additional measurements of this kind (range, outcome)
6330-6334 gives 18.8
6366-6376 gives 18.7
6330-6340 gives 18.7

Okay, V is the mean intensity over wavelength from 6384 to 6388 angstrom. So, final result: 18.5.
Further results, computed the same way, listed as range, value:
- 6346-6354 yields 19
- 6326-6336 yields 18.9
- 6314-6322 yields 18.6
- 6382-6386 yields 18.6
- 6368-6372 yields 18.8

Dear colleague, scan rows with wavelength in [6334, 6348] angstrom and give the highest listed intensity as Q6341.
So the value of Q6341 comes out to 19.24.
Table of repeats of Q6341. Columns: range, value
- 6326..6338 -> 19.16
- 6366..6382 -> 19.05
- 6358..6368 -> 18.89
